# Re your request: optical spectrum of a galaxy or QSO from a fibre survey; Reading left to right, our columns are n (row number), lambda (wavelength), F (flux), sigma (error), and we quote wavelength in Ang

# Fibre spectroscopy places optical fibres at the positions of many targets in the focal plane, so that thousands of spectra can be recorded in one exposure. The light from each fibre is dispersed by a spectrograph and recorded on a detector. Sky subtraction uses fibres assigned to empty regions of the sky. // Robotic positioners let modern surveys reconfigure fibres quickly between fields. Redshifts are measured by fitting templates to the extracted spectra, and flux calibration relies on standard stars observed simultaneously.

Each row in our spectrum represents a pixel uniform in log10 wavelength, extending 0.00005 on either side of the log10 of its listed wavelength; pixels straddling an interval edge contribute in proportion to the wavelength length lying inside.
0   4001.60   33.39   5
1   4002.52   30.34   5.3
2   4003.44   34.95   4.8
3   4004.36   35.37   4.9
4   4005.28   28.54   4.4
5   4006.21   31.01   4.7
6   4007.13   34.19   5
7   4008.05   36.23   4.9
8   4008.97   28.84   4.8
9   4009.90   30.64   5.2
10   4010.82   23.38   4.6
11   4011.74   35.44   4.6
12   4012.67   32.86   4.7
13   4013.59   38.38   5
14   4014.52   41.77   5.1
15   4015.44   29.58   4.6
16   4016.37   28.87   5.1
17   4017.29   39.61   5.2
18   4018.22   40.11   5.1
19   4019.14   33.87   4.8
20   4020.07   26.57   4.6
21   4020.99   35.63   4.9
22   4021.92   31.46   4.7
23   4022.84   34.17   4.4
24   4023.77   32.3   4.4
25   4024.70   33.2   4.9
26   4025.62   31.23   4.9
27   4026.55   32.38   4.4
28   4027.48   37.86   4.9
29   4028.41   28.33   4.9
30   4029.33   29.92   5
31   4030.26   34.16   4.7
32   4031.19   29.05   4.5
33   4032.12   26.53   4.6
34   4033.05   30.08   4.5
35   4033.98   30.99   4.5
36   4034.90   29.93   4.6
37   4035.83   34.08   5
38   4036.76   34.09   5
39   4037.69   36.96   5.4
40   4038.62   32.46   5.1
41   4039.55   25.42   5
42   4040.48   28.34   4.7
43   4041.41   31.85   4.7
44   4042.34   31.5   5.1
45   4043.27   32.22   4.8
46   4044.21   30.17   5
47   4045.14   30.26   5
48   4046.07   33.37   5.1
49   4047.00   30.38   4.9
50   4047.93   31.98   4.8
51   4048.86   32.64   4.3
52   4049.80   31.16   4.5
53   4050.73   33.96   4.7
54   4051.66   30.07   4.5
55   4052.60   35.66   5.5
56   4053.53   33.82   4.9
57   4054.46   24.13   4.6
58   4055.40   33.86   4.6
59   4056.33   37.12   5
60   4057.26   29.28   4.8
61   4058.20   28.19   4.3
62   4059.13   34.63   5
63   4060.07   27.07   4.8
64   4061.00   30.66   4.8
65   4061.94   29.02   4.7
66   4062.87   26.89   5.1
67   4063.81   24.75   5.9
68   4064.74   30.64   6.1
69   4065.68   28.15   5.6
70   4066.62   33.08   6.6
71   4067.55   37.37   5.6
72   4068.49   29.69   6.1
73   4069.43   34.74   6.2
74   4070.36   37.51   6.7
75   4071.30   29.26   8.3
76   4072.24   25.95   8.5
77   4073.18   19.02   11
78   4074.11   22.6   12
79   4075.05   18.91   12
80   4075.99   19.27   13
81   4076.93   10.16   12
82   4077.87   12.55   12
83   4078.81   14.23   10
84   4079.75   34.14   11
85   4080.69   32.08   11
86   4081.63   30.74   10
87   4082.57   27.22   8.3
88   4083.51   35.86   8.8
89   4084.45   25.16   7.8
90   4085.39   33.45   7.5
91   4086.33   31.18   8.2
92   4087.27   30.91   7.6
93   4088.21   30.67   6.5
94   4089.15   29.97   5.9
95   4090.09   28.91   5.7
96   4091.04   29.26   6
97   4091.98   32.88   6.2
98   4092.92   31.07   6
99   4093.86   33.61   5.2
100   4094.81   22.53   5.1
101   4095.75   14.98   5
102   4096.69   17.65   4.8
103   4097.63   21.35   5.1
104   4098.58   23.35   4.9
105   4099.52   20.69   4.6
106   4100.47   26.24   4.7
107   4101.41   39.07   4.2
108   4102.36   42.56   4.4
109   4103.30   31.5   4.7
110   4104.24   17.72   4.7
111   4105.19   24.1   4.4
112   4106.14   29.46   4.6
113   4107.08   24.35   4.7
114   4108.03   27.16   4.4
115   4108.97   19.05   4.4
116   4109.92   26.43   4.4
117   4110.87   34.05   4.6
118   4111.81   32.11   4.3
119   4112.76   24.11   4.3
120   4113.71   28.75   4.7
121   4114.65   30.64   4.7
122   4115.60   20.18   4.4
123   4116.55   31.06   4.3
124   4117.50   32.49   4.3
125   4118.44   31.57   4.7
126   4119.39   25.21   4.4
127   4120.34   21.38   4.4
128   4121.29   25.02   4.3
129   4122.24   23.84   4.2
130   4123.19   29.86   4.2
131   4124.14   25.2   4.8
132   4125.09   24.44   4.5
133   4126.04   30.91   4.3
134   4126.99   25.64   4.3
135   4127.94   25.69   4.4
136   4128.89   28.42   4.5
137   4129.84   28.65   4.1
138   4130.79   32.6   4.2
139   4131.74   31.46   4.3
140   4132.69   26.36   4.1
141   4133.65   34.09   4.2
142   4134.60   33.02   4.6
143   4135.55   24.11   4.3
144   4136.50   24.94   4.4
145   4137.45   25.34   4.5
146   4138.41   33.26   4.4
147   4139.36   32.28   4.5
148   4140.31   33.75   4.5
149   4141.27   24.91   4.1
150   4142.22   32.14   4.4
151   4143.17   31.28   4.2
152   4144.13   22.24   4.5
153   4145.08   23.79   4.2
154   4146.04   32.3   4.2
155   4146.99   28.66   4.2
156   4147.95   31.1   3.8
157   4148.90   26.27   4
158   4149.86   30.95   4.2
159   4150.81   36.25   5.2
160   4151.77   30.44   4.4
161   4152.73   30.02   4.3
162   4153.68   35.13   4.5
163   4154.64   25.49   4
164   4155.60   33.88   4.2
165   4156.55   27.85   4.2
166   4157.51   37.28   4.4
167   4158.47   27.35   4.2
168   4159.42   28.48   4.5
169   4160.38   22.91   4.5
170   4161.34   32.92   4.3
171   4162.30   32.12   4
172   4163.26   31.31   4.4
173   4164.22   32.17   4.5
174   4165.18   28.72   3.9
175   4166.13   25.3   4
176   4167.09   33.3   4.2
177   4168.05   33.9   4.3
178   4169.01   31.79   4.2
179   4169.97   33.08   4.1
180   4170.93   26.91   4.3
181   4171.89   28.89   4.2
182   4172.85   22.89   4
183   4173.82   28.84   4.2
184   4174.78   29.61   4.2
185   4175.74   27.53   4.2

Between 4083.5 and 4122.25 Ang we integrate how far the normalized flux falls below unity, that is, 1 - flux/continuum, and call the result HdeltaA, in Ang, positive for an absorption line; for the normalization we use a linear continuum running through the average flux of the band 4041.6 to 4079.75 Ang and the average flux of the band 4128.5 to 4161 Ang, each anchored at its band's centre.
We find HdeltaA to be 2.09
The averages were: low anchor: 28.7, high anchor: 29.6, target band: 27.6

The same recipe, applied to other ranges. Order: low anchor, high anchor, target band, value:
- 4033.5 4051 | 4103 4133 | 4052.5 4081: 2.4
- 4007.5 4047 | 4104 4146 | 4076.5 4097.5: 1.9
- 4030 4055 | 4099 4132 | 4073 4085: 2.5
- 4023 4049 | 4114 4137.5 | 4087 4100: 1.3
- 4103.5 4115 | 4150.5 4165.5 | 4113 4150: 0.3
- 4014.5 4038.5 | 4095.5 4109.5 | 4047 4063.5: -0.6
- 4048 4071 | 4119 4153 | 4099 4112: 0.7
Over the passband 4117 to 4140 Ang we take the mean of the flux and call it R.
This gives 28.2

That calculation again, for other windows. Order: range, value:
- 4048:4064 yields 30.9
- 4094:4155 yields 27.8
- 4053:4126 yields 27.7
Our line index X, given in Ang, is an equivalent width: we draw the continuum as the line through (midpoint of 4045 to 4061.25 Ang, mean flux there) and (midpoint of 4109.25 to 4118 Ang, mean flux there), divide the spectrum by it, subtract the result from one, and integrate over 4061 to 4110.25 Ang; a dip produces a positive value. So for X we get 4.8 Ang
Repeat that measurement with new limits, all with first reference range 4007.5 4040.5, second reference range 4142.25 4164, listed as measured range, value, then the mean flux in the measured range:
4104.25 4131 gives 3.2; 27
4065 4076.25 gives 1.2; 28.2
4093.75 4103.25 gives 1.5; 26.2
